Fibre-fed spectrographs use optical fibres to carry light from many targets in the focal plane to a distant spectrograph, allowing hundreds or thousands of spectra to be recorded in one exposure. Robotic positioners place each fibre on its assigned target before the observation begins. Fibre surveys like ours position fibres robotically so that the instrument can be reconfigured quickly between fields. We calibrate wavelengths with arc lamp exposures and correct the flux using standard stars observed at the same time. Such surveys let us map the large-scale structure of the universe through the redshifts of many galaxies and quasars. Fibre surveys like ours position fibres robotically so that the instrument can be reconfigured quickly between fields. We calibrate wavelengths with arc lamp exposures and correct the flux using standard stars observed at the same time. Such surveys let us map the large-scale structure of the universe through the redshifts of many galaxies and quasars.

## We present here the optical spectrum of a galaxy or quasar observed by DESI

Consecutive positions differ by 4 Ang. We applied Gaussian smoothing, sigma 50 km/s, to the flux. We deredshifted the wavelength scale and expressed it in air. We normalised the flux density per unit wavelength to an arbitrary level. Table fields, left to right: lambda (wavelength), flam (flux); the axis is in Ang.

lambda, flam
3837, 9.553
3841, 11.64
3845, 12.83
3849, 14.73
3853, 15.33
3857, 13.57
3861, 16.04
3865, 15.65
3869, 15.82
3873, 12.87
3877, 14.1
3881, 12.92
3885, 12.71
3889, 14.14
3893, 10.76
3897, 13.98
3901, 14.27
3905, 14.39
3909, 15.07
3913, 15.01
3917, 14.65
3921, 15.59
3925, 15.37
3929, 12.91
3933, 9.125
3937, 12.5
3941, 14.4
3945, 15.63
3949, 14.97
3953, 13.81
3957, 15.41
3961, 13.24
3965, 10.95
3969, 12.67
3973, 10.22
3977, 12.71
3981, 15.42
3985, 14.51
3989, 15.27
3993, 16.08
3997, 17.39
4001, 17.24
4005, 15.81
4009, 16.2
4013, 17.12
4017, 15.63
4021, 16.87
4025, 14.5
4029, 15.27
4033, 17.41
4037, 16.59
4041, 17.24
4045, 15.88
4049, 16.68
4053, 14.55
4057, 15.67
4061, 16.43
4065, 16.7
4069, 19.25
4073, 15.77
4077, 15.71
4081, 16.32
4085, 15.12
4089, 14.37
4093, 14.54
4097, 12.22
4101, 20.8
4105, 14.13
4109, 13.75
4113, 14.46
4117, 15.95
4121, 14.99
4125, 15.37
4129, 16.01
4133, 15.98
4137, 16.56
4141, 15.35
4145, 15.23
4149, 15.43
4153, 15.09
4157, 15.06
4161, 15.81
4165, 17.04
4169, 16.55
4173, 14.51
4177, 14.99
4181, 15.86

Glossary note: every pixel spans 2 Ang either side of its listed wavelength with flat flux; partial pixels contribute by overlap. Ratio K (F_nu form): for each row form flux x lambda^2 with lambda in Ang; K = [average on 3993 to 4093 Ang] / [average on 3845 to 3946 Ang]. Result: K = 1.24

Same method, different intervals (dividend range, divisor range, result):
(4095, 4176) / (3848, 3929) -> 1.23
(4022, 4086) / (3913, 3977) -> 1.27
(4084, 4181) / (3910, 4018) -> 1.16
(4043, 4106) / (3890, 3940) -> 1.26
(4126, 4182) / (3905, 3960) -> 1.23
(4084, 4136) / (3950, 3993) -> 1.20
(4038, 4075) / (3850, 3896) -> 1.29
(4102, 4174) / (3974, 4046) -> 1.04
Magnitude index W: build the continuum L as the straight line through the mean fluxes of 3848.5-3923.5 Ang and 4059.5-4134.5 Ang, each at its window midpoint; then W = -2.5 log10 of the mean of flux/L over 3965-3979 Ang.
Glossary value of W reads 0.26 mag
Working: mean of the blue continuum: 14.3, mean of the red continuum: 15.7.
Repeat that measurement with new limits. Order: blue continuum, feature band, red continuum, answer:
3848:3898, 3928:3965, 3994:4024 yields 0.148 mag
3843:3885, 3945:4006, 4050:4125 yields 0.042 mag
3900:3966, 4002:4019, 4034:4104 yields -0.073 mag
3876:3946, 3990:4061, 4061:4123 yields -0.091 mag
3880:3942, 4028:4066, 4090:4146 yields -0.105 mag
